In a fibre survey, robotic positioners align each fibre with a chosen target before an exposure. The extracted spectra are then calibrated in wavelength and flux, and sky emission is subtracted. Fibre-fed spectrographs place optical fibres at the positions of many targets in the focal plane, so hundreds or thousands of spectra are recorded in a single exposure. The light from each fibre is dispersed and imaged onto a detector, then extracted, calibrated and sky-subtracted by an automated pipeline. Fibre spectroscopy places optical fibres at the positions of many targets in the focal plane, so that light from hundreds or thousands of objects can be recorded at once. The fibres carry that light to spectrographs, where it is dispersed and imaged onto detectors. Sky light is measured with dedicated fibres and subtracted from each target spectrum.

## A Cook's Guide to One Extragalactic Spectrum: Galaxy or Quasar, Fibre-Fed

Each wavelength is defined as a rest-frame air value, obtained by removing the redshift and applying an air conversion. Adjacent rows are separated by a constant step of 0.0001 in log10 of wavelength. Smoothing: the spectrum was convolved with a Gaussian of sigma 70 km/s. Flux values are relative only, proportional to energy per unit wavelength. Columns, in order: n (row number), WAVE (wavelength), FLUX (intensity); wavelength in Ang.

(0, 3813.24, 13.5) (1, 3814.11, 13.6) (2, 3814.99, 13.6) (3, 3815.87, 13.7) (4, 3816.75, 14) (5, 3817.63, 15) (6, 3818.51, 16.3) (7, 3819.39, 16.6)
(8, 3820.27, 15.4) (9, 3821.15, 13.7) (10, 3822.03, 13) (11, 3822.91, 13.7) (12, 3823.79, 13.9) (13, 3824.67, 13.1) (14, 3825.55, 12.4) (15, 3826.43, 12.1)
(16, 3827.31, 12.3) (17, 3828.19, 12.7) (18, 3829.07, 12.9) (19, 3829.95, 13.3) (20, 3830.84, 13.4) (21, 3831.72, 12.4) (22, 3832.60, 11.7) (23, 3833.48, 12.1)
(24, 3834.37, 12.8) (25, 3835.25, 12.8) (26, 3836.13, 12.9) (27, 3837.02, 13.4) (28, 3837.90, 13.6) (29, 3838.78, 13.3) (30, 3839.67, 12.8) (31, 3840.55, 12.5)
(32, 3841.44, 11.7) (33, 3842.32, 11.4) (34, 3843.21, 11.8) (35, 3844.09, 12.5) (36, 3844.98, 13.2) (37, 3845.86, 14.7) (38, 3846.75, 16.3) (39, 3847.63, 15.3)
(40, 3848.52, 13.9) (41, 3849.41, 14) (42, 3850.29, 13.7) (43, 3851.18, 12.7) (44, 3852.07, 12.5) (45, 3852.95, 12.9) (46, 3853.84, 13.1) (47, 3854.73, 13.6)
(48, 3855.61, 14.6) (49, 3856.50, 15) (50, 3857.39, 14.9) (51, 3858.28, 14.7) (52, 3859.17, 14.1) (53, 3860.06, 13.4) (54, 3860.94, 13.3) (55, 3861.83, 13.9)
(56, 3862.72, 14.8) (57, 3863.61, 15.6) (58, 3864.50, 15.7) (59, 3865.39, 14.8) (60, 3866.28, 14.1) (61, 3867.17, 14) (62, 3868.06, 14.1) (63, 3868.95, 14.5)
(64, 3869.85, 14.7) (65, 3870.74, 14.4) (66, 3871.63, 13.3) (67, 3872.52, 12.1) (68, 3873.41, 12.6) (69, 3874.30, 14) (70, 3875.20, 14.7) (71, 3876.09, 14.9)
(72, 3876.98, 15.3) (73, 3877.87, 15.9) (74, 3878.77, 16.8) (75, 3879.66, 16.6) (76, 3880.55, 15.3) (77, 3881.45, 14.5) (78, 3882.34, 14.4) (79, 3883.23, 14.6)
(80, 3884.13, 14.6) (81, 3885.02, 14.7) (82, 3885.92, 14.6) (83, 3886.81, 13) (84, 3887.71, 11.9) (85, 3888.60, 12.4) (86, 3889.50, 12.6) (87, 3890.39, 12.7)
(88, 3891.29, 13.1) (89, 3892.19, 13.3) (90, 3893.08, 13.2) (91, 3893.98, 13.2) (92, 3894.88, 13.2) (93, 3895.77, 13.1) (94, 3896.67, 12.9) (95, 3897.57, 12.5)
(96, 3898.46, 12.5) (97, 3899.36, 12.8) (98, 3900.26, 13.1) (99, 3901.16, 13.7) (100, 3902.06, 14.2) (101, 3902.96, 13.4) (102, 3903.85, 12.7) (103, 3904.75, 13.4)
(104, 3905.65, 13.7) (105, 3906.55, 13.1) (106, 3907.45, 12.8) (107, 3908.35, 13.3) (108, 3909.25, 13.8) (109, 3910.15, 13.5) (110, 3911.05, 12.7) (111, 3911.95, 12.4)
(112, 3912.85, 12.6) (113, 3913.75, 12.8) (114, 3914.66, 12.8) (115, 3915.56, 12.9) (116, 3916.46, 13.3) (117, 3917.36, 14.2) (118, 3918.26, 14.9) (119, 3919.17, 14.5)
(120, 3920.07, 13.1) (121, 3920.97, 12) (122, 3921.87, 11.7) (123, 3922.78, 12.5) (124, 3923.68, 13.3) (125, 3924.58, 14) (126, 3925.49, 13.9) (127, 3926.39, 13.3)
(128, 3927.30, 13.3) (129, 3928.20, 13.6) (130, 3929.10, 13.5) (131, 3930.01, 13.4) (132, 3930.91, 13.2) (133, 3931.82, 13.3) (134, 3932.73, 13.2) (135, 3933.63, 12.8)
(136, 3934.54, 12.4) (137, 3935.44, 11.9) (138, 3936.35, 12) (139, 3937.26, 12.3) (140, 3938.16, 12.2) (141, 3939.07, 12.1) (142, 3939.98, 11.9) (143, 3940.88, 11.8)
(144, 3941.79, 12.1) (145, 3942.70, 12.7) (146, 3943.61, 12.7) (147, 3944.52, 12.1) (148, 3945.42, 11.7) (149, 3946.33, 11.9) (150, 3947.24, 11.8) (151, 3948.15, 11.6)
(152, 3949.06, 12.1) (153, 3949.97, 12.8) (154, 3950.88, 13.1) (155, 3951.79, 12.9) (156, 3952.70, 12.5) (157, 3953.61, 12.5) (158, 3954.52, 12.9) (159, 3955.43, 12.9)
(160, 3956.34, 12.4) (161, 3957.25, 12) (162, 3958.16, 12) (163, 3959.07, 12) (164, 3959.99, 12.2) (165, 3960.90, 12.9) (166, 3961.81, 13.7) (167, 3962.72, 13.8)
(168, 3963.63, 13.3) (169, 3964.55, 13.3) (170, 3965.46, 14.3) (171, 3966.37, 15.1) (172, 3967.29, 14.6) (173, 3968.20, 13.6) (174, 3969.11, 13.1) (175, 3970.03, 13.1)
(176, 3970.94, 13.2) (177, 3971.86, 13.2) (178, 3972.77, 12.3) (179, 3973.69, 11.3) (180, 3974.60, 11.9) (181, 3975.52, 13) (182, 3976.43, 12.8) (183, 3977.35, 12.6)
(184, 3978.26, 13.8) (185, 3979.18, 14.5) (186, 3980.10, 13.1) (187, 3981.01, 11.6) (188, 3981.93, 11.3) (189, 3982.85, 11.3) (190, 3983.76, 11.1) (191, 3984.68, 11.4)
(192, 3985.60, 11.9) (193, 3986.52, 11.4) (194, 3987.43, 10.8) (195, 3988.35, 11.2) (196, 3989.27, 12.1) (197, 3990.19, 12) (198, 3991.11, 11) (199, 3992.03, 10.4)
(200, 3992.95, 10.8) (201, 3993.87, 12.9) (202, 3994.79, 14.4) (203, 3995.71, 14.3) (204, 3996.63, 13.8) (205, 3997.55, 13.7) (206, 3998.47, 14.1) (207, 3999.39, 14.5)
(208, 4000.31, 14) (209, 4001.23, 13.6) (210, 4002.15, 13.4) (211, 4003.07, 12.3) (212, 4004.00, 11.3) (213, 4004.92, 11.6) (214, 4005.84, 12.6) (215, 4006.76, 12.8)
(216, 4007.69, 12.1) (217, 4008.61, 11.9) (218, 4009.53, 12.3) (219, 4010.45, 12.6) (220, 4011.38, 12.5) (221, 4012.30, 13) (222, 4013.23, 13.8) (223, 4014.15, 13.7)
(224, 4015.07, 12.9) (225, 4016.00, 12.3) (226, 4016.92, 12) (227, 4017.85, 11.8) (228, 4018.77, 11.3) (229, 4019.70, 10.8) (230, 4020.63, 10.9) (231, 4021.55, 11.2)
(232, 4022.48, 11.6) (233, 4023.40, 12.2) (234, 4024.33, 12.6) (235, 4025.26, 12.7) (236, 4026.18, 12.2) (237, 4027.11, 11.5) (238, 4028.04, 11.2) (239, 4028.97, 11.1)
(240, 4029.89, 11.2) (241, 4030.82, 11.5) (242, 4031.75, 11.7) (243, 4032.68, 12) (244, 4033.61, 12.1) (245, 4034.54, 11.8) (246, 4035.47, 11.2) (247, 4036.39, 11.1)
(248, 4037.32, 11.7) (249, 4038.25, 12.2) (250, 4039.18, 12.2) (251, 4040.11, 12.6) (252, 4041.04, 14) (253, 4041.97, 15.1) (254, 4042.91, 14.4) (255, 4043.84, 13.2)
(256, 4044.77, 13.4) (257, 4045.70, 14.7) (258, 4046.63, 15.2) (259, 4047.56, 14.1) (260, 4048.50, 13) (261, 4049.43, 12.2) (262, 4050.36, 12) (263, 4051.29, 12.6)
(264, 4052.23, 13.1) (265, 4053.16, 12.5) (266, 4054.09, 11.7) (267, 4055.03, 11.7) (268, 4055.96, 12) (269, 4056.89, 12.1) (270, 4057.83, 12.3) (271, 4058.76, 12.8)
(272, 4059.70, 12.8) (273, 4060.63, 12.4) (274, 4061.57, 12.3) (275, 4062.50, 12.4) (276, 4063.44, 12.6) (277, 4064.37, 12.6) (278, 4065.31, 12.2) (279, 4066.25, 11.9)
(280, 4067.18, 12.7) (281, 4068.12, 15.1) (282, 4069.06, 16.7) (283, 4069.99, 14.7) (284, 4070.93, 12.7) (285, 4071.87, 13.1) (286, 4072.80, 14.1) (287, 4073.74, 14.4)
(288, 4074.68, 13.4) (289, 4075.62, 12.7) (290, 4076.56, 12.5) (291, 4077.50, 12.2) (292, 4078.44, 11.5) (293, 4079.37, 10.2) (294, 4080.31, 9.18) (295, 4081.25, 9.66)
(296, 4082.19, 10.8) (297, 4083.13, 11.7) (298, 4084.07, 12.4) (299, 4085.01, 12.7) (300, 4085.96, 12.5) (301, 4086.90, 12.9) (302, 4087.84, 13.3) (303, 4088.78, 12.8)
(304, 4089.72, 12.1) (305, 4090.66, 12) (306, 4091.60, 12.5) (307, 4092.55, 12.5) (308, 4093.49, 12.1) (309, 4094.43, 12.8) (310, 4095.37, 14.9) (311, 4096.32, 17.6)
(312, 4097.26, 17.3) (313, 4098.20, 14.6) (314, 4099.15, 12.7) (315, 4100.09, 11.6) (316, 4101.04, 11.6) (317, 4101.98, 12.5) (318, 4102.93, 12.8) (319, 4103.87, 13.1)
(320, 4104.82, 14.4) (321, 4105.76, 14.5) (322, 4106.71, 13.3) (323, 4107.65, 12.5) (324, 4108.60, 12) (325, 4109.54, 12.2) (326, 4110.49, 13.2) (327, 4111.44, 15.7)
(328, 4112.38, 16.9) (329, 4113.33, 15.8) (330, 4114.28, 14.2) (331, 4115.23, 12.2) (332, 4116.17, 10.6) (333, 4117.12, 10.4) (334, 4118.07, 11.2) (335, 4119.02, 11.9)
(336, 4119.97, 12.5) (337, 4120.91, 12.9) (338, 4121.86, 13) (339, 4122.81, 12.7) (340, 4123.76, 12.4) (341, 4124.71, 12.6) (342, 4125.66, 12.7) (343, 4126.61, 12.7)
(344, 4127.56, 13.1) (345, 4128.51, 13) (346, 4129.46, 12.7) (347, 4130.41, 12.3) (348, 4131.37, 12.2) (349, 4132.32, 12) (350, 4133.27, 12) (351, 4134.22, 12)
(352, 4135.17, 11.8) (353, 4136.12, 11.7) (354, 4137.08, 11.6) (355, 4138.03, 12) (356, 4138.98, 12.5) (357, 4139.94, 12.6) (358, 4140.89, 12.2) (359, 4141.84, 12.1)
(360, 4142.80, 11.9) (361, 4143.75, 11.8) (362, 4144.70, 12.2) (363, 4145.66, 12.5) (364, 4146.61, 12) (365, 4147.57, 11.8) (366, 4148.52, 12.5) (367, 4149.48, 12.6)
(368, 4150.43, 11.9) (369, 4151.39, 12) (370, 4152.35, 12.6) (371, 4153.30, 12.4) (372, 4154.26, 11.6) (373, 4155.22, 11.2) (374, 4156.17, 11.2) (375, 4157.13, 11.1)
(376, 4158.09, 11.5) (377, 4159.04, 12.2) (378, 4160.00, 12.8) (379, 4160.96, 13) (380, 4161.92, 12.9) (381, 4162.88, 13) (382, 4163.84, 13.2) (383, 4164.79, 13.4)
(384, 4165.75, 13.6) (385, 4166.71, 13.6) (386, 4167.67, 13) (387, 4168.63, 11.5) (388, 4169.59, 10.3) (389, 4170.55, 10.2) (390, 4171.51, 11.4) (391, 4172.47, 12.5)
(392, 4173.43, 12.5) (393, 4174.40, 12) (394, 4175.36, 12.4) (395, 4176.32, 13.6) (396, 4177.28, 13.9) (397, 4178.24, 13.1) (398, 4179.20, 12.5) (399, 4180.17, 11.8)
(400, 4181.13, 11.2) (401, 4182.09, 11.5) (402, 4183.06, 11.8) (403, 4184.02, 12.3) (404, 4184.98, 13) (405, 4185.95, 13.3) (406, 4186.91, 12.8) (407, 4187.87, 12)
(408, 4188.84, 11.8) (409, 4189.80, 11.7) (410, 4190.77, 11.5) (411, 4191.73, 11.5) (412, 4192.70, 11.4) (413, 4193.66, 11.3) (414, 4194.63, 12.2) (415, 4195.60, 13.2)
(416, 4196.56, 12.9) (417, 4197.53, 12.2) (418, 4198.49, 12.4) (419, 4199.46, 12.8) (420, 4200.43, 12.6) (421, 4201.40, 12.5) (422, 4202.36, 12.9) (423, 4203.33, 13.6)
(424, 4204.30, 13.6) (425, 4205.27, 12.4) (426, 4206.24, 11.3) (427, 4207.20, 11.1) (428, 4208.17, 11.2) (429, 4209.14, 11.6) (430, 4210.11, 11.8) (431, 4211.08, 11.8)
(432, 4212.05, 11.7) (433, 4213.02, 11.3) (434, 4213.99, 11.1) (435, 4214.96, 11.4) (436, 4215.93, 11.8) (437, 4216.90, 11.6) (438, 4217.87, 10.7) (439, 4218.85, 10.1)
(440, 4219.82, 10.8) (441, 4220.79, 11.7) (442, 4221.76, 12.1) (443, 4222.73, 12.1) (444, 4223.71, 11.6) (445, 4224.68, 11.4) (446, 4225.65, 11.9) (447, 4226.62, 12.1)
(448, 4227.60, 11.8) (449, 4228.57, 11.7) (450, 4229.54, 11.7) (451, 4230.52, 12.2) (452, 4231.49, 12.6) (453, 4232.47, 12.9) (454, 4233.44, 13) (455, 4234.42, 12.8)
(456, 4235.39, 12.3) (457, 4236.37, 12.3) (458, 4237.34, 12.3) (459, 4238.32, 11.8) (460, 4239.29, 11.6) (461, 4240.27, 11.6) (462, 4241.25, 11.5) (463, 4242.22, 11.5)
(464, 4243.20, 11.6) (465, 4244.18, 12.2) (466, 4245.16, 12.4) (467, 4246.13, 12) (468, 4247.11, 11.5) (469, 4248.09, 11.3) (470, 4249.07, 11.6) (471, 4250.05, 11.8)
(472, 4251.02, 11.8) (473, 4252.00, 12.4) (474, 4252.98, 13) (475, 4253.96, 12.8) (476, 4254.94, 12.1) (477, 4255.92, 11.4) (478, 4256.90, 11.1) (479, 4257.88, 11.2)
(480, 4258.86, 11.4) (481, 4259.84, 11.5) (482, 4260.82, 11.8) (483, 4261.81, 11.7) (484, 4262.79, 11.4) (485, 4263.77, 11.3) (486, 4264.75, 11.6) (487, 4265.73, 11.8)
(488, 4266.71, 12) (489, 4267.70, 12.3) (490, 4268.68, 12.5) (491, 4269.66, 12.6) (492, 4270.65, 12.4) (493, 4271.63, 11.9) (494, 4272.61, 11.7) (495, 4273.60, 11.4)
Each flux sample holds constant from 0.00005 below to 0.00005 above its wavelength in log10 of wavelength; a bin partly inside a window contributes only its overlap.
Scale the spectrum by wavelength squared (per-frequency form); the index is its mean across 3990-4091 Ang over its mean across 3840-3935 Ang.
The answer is 1.0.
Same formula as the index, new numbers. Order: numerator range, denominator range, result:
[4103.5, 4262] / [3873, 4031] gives 1.06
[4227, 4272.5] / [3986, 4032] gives 1.09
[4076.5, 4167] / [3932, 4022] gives 1.08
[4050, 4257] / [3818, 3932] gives 1.05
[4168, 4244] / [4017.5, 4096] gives 1.03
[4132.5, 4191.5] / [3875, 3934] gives 1.03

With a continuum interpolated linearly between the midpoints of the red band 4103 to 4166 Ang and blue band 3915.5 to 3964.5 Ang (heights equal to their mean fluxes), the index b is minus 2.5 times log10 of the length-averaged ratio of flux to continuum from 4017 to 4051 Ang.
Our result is 0.03 mag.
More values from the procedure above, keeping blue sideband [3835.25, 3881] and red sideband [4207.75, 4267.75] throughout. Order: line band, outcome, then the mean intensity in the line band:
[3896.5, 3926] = 0.04 mag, 13.2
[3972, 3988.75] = 0.10 mag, 12.1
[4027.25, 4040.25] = 0.12 mag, 11.7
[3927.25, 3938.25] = 0.06 mag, 12.9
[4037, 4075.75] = -0.02 mag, 13.1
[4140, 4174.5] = 0.01 mag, 12.2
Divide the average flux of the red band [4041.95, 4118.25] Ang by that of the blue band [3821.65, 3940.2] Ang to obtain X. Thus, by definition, 0.96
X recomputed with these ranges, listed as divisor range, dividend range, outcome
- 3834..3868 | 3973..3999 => 0.90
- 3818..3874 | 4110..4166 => 0.92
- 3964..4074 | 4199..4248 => 0.94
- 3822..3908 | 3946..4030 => 0.92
